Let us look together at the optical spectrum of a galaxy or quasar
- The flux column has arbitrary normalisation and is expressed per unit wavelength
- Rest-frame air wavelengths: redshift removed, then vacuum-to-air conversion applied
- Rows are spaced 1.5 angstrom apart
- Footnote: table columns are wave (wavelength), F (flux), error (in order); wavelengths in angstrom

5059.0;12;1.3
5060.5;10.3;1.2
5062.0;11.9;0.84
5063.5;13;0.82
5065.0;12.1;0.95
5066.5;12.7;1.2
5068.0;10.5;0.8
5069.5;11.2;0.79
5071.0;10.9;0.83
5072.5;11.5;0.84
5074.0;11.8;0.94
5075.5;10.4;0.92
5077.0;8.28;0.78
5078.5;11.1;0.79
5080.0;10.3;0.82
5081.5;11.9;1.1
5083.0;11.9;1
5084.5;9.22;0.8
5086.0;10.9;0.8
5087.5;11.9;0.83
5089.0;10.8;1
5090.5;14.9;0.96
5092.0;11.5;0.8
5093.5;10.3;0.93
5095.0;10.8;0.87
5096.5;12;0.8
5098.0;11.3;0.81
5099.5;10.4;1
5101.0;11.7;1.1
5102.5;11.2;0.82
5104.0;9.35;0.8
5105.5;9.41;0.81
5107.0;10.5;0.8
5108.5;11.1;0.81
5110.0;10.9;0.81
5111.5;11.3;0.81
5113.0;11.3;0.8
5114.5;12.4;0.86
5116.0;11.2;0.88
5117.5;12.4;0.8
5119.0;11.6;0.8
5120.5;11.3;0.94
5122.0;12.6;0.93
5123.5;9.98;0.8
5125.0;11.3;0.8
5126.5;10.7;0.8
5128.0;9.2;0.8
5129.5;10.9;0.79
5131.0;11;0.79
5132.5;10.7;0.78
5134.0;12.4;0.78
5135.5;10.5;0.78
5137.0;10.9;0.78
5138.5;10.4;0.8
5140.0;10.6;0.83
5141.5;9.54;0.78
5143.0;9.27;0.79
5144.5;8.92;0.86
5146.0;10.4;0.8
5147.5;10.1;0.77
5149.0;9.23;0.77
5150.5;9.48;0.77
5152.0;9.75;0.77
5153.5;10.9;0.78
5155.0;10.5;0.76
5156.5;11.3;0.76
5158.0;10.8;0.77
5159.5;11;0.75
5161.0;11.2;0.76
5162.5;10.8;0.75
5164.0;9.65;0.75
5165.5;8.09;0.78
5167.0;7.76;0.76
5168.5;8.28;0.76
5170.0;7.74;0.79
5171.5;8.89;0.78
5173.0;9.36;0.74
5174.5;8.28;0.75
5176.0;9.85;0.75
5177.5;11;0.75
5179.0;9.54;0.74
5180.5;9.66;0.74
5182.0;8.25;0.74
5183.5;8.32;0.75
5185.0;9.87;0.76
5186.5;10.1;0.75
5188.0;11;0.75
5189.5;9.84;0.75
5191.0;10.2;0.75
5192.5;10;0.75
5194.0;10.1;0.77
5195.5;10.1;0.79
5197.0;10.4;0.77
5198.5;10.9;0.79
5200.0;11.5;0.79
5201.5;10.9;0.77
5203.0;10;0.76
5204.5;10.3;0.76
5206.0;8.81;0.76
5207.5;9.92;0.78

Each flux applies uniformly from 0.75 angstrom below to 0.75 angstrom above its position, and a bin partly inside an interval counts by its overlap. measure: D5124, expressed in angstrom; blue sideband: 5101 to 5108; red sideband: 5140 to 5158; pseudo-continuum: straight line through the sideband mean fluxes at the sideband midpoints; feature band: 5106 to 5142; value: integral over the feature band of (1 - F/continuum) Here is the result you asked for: -3.0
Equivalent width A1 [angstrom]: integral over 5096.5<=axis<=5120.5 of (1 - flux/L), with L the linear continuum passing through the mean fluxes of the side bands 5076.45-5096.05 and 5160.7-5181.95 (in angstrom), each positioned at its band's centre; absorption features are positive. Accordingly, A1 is -1.1 angstrom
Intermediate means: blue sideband 11.1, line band 11.1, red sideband 9.22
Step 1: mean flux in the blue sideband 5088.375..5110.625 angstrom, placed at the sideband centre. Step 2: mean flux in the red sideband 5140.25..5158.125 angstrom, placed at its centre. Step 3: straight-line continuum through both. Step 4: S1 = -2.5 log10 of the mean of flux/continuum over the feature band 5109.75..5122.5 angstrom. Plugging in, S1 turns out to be -0.093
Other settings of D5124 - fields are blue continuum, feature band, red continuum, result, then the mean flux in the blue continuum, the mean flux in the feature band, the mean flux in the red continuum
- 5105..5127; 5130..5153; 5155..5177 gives 0.3 angstrom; 11.2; 10.2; 9.55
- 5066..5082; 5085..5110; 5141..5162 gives -0.9 angstrom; 10.9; 11.1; 10.2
